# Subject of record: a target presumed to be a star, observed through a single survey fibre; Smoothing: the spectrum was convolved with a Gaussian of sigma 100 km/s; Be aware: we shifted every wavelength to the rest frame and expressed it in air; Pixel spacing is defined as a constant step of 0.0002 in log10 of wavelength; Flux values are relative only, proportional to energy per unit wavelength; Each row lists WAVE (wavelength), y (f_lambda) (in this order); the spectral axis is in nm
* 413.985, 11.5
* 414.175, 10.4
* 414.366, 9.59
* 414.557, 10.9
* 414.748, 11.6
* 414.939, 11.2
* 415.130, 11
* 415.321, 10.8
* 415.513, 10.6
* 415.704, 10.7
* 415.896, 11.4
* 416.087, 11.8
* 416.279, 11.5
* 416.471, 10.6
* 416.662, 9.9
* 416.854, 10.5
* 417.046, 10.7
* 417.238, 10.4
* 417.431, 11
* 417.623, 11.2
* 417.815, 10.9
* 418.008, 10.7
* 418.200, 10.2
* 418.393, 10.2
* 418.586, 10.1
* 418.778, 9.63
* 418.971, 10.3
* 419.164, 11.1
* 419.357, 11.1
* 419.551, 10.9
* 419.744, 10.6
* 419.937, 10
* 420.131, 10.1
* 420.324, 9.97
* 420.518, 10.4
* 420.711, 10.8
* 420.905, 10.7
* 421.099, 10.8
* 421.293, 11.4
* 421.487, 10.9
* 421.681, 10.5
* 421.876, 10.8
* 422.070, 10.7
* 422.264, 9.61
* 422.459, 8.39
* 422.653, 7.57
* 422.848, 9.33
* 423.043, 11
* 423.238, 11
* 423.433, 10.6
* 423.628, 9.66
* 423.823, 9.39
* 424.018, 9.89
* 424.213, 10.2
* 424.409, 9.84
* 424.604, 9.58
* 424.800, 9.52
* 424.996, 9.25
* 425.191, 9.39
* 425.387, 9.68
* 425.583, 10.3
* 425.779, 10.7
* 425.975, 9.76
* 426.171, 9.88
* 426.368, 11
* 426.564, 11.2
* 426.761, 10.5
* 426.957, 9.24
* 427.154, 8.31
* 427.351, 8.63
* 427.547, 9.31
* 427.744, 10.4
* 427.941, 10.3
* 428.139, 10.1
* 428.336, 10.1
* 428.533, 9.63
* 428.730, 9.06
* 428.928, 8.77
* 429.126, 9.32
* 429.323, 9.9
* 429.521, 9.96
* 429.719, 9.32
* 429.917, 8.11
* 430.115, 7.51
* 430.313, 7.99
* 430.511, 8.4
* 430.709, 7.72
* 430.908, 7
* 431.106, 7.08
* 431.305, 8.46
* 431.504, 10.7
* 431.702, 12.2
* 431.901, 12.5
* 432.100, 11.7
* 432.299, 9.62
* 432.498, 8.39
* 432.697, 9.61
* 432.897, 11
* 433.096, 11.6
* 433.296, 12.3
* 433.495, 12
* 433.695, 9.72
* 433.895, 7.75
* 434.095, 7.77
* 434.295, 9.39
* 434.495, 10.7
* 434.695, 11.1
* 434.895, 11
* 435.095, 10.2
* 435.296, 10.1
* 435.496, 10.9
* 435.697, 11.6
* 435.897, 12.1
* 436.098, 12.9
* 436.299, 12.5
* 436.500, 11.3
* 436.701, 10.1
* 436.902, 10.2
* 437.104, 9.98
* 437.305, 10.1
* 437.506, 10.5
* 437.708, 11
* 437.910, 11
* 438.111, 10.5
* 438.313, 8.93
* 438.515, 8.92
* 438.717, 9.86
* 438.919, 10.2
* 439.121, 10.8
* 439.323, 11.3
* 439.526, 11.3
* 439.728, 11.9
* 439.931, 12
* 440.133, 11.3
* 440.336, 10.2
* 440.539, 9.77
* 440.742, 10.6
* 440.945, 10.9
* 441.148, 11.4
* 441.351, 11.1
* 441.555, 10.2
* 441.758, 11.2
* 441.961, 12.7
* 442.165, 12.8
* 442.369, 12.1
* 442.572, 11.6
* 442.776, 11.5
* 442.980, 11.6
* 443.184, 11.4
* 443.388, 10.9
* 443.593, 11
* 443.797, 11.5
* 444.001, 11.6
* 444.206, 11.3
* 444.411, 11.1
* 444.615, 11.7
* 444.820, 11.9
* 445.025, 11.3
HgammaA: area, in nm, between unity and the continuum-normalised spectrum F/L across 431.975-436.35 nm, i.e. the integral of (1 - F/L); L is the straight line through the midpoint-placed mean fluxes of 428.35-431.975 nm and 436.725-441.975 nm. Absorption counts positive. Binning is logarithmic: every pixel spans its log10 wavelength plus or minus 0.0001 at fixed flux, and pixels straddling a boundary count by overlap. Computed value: -0.38 nm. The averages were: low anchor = 9.09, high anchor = 10.6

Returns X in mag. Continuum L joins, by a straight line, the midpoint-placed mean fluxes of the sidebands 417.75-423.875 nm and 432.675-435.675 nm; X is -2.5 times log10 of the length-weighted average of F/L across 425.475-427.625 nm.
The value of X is 0.05 mag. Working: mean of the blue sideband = 10.3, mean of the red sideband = 10.4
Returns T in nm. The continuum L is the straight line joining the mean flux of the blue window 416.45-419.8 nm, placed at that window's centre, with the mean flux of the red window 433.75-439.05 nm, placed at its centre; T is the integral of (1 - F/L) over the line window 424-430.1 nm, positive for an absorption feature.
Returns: 0.47 nm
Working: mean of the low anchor 10.6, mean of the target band 9.68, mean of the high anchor 10.4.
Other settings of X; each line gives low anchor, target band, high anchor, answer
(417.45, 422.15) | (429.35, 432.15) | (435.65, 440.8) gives 0.169 mag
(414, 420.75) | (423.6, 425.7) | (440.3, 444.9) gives 0.120 mag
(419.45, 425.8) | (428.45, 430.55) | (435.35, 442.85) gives 0.175 mag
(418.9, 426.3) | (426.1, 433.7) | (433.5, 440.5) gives 0.071 mag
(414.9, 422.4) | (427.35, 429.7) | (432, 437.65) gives 0.102 mag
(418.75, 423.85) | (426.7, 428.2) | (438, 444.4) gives 0.104 mag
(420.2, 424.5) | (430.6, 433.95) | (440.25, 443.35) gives 0.078 mag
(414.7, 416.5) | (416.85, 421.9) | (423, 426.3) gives 0.005 mag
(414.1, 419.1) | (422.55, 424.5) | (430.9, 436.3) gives 0.079 mag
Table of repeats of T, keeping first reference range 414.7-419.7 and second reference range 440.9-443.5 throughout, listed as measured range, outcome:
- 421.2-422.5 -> 0.058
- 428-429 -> 0.136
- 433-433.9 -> 0.021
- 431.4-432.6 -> 0.038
